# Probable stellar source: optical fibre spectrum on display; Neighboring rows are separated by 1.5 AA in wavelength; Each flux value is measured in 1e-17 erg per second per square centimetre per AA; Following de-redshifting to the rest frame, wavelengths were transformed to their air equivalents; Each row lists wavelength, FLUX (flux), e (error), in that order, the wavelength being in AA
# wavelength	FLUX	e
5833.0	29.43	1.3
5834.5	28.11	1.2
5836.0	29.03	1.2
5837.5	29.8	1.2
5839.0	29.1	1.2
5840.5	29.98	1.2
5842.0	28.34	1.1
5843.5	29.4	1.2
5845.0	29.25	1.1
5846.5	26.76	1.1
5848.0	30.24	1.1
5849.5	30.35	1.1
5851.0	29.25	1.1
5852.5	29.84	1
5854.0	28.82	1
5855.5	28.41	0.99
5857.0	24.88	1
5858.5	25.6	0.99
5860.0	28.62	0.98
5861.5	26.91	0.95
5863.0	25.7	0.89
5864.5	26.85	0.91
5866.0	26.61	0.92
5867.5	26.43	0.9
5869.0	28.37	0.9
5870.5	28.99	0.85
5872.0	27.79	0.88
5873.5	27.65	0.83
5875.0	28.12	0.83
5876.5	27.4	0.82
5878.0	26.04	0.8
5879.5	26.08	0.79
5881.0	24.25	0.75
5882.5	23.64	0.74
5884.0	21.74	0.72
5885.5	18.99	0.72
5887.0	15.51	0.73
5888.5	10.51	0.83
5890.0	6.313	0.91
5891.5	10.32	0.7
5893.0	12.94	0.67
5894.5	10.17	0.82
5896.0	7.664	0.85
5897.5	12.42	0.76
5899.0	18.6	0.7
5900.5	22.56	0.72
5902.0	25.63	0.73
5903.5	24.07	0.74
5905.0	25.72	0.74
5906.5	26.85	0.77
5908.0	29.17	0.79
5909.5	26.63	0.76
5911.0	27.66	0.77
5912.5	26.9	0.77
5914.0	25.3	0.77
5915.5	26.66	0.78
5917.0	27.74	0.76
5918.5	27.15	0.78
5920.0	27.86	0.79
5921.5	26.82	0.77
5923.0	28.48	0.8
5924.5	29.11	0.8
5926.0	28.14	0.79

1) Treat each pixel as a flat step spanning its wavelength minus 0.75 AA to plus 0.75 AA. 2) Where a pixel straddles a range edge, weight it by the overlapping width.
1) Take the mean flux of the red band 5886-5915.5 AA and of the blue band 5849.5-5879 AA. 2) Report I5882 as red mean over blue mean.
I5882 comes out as 0.70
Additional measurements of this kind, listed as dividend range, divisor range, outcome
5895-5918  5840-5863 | 0.83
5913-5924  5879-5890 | 1.43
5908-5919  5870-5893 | 1.27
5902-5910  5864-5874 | 0.96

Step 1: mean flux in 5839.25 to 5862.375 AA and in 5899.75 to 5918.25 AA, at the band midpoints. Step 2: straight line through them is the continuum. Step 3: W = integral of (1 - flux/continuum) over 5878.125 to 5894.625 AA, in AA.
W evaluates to 6.2 AA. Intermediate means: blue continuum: 28.4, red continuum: 26.3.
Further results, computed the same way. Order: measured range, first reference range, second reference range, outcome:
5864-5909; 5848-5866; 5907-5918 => 9.7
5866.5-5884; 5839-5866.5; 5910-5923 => 0.8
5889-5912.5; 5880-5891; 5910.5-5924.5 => 3.6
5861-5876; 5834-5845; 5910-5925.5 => 0.6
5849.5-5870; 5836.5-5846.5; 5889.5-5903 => -2.9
